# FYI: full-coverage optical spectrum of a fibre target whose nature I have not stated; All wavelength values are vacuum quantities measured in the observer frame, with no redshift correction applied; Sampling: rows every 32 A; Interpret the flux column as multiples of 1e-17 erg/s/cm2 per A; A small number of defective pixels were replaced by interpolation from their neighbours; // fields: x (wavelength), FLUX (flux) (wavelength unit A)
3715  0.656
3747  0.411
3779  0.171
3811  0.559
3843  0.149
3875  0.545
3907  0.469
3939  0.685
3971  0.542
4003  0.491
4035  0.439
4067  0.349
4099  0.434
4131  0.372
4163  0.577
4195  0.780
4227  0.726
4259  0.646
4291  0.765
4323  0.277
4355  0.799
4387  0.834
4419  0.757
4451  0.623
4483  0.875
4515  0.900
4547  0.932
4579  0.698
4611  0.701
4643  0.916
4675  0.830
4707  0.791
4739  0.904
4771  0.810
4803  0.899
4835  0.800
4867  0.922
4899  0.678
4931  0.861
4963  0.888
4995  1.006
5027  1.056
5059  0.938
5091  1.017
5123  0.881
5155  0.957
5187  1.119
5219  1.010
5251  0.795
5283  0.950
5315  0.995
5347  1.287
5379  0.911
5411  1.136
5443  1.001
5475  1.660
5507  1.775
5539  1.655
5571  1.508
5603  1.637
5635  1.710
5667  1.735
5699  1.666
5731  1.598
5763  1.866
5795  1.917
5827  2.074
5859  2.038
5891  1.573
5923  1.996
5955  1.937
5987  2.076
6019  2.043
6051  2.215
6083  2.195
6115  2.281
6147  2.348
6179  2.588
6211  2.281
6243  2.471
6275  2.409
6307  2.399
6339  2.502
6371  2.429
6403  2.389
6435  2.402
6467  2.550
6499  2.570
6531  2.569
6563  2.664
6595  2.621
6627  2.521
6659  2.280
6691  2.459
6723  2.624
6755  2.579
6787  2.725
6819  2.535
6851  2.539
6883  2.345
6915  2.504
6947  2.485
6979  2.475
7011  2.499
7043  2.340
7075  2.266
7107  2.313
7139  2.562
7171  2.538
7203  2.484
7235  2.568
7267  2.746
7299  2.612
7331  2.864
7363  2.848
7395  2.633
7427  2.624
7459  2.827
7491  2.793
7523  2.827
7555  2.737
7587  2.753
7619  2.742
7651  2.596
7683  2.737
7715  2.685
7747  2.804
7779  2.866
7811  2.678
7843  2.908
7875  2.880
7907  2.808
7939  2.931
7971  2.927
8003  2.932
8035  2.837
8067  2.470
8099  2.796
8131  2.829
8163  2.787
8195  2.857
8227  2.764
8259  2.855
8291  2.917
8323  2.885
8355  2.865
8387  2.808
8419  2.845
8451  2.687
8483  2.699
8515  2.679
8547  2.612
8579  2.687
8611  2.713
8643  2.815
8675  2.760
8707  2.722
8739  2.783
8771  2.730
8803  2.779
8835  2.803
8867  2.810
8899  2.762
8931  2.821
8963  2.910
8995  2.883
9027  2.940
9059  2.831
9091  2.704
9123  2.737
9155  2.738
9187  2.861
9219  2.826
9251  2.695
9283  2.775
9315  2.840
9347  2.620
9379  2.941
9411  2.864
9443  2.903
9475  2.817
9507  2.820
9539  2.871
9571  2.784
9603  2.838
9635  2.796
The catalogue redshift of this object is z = 0.369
